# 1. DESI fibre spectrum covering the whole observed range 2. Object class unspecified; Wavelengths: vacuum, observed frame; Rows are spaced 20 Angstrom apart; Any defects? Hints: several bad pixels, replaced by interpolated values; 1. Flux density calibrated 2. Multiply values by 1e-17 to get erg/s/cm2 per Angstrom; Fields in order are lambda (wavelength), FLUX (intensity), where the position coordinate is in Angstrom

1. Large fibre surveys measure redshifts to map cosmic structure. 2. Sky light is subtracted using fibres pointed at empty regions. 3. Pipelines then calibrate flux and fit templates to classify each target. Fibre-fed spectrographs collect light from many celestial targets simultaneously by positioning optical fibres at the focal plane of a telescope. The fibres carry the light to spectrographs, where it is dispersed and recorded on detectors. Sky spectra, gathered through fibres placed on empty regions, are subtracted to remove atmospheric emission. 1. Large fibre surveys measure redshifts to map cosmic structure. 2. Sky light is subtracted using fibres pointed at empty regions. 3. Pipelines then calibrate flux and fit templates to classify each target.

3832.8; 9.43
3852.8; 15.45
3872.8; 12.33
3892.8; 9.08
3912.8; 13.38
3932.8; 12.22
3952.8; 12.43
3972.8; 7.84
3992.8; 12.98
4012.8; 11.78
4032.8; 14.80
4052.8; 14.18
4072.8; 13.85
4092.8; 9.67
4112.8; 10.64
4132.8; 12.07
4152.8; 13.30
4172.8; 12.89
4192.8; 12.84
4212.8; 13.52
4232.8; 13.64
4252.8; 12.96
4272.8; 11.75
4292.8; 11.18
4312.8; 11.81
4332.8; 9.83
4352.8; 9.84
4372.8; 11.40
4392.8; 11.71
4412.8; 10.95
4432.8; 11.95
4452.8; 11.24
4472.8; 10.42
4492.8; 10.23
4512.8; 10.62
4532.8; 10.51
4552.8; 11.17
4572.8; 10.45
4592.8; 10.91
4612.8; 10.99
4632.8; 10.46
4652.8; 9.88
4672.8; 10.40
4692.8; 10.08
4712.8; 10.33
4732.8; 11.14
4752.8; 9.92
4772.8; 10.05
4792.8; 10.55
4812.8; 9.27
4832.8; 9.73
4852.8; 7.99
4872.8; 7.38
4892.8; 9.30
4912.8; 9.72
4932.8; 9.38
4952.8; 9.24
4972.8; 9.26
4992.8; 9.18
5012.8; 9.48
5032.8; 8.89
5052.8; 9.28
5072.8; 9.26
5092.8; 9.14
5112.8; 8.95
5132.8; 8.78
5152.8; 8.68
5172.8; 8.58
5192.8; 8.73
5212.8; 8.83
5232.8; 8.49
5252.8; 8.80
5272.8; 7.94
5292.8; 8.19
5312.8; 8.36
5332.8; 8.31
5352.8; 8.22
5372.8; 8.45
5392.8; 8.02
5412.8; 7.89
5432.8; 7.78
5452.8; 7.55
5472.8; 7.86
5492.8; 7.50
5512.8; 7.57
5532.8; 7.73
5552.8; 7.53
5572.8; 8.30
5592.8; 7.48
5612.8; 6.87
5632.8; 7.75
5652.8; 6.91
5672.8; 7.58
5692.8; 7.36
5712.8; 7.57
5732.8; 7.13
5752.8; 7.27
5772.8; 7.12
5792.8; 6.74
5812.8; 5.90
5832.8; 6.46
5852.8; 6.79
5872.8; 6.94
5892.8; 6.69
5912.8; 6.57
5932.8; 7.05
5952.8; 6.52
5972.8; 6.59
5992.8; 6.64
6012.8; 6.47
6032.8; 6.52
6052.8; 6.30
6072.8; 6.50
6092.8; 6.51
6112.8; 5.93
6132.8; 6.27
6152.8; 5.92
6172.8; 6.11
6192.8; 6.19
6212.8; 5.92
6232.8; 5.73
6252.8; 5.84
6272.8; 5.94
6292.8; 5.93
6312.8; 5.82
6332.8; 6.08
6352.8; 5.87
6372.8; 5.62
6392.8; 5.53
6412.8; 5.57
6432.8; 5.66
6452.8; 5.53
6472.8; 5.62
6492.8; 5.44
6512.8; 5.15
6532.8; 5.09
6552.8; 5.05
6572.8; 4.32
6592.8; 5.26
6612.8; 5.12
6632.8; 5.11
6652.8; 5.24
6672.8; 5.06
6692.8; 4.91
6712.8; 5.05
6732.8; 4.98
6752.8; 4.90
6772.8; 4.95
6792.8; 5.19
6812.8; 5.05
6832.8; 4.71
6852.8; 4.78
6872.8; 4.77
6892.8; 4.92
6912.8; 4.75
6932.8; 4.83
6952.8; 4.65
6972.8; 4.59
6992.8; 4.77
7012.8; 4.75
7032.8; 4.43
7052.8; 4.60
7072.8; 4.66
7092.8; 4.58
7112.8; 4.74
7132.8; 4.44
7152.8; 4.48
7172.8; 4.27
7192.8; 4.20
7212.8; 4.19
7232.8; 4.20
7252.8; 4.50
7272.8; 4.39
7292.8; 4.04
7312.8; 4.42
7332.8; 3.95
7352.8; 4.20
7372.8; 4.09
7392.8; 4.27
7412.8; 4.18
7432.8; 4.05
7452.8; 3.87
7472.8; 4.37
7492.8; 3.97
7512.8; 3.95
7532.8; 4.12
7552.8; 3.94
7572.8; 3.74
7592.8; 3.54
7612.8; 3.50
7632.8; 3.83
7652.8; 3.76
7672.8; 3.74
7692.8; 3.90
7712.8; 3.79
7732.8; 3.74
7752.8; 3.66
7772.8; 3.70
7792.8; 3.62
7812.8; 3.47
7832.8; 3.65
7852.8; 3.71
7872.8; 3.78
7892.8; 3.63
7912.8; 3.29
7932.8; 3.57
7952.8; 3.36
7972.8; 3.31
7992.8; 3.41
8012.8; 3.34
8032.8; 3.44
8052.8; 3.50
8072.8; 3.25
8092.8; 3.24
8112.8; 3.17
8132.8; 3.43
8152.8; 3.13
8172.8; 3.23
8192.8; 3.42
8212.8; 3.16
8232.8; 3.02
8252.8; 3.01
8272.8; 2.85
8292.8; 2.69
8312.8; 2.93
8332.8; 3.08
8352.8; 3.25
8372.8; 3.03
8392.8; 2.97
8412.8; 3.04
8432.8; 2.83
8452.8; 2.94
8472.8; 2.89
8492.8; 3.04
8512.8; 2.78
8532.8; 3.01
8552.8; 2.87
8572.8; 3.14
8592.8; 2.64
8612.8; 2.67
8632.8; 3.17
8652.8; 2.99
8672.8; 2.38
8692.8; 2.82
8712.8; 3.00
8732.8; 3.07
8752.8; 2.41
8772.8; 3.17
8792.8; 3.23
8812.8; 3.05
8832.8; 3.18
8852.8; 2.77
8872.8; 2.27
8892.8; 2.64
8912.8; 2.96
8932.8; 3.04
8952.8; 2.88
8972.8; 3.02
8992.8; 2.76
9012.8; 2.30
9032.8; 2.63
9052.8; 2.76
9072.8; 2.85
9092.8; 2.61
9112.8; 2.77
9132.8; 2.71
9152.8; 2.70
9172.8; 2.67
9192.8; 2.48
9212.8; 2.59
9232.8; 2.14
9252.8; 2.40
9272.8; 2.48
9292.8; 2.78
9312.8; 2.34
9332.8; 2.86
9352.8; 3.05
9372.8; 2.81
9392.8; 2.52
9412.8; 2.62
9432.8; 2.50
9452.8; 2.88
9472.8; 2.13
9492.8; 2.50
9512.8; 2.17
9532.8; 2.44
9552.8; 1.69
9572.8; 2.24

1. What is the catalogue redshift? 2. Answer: 0.000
